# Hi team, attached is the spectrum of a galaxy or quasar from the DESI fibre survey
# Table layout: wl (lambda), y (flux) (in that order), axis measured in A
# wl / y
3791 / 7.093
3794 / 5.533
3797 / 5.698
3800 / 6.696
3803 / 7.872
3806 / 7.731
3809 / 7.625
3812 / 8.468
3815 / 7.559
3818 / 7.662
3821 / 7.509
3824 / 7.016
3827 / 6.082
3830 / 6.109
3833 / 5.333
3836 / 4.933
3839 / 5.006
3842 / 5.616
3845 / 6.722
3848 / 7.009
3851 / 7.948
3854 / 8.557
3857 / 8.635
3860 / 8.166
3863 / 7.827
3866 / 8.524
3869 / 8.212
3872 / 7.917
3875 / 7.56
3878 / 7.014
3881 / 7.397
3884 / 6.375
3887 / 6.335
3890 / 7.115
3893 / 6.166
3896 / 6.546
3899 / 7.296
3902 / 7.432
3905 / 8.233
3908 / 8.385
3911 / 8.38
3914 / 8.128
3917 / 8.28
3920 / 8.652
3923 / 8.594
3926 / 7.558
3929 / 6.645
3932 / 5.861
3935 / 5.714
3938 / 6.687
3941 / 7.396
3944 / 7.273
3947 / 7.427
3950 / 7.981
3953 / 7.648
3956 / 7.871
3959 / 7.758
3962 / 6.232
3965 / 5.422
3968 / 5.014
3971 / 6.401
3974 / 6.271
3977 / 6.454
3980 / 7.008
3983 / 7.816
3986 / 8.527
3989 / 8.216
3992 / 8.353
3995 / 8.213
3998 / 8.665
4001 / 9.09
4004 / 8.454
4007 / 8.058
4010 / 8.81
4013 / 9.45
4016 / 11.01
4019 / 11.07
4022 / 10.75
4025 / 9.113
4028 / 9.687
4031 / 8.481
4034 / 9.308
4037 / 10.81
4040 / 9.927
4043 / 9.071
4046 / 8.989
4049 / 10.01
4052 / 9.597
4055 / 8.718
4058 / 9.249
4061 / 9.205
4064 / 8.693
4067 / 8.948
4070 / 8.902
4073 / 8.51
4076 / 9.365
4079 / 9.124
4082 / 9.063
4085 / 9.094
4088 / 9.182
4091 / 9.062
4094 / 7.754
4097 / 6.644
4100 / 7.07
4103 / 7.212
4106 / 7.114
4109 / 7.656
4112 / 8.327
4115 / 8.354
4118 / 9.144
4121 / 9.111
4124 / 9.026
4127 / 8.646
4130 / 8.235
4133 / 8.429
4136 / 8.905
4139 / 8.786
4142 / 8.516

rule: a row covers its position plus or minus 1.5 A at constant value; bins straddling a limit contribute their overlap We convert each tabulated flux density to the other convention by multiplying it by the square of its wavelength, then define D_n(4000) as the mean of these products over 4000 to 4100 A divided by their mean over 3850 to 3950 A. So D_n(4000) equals 1.31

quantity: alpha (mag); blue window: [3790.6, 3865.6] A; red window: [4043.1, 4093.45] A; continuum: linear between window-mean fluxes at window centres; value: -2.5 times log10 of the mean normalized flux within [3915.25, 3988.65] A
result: 0.13 mag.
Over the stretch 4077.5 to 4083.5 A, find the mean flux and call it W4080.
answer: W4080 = 9.09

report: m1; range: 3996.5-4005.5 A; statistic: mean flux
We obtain 8.74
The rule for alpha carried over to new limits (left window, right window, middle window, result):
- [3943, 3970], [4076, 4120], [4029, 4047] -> -0.223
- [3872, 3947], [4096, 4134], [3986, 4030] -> -0.193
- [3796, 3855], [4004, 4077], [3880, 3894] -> 0.138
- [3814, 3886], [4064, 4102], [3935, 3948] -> 0.097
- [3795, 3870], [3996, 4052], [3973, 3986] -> 0.250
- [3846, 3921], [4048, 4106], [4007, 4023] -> -0.197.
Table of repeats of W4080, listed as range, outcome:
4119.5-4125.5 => 9.07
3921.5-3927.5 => 8.08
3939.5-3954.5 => 7.54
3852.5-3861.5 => 8.45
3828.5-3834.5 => 5.72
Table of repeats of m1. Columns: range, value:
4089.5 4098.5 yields 7.82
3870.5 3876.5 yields 7.74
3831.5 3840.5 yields 5.09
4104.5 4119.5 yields 8.12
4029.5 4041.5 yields 9.63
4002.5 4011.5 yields 8.44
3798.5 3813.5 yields 7.68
